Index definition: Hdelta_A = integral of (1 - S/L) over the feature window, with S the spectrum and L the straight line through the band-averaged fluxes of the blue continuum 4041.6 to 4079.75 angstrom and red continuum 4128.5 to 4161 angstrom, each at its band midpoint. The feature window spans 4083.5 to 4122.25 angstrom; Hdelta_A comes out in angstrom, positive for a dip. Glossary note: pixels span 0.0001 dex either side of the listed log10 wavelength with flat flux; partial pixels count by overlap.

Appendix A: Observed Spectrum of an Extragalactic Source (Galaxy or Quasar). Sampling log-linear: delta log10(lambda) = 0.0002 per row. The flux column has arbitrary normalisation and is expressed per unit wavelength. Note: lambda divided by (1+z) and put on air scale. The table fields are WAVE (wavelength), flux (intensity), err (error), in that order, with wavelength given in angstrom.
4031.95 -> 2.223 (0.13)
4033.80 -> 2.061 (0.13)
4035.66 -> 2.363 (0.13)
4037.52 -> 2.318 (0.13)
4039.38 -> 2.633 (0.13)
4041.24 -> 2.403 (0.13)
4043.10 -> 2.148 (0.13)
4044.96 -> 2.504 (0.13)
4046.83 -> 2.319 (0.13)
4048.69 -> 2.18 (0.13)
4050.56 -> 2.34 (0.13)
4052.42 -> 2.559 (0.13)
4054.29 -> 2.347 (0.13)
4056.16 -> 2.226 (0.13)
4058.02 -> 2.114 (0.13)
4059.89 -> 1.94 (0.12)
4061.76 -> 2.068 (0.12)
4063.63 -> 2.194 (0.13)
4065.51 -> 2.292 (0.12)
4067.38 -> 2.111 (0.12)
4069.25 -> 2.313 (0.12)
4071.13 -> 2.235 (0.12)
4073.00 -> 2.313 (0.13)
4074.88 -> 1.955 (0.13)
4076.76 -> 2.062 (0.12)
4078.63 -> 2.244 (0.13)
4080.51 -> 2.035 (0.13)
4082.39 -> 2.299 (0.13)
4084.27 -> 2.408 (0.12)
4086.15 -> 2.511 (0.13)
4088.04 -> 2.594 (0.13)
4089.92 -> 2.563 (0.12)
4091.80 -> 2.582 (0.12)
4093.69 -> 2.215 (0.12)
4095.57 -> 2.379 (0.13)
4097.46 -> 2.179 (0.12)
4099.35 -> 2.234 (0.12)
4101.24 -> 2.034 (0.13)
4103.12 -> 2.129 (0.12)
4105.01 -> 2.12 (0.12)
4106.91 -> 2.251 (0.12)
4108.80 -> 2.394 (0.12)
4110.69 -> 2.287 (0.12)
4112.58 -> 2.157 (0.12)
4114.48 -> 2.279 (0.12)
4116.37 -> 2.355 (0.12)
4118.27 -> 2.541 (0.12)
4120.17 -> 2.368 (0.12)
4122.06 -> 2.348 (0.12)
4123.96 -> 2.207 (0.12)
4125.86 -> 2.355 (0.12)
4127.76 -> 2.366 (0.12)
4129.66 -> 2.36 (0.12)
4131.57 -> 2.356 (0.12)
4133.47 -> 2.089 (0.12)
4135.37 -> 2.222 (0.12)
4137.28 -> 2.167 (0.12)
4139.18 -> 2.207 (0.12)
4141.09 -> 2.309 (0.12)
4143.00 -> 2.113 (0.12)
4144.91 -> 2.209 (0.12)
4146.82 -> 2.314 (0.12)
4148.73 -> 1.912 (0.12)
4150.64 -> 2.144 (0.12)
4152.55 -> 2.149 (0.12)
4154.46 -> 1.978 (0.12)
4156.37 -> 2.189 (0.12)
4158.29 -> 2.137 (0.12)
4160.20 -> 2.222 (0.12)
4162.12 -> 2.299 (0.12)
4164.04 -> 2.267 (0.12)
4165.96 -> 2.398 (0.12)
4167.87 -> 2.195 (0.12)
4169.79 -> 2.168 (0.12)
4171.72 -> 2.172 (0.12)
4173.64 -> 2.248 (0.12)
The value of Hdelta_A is -2.2 angstrom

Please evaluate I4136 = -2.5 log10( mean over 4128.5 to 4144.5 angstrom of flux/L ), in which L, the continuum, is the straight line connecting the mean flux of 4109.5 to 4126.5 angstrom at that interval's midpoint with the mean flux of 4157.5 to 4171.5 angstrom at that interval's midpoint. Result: 0.03 mag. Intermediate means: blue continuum 2.32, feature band 2.23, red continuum 2.24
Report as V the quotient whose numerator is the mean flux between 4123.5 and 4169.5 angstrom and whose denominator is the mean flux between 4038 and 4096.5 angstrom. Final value 1.0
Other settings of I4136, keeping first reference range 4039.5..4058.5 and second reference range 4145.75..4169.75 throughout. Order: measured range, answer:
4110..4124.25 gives -0.04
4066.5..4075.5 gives 0.05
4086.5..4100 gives -0.06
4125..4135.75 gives -0.04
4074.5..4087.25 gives 0.03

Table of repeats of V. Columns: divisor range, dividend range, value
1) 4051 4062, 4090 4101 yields 1.04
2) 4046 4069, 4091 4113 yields 1.01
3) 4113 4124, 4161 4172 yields 0.96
